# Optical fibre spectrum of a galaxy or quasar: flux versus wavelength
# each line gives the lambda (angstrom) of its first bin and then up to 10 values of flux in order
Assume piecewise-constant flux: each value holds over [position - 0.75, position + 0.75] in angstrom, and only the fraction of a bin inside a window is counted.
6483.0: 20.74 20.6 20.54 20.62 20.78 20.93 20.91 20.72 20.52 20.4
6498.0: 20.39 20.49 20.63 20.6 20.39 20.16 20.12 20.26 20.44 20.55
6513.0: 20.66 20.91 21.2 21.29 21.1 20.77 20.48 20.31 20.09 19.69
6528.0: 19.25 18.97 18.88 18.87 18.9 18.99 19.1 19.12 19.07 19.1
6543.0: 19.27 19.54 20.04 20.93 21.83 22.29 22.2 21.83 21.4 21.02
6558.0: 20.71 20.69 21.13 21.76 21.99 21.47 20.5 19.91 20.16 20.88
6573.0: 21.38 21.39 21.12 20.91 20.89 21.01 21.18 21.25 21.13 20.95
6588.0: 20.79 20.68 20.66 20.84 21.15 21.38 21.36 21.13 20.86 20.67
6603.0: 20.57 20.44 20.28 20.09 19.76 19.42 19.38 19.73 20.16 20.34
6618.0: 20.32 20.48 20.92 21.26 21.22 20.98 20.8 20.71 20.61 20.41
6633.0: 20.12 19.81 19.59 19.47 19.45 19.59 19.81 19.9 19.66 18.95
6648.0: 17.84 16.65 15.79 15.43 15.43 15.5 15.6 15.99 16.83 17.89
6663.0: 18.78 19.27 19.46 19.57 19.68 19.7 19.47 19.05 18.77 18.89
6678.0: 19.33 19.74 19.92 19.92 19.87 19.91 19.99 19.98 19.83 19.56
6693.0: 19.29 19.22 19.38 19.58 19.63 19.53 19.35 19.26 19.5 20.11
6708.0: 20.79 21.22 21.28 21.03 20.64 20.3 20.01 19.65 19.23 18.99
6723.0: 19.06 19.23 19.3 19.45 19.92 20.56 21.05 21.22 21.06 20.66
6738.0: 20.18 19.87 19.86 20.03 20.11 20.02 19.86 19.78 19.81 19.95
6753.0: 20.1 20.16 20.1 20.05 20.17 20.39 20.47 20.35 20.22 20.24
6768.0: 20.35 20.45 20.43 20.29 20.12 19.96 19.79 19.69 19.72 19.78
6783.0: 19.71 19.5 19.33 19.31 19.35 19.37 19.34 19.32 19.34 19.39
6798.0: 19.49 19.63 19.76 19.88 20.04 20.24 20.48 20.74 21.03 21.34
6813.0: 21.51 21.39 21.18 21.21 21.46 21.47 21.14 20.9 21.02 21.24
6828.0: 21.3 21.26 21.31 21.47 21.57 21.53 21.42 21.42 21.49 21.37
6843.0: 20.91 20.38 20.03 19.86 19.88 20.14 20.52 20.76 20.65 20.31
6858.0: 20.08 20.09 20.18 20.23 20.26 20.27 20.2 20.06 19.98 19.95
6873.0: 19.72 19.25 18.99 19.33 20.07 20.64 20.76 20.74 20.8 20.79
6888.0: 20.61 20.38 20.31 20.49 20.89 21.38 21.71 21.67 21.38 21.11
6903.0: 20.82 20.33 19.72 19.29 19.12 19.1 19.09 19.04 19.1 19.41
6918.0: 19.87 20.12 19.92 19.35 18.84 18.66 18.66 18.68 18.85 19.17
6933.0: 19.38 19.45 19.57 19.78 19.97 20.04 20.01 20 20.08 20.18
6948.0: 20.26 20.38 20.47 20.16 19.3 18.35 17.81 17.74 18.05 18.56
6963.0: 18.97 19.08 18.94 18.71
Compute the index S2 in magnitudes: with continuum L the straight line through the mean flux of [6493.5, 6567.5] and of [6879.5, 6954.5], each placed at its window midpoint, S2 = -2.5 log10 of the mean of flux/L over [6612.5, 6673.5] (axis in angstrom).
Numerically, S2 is 0.07 mag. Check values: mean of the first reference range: 20.4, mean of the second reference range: 20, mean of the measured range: 19.1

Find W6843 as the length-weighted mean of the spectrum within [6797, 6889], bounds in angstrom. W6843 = 20.6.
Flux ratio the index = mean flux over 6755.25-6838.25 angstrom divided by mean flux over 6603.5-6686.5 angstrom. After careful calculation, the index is 1.06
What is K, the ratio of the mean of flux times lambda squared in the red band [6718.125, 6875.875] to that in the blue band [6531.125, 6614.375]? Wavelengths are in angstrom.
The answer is 1.05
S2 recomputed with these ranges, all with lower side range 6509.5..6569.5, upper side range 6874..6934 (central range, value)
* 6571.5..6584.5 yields -0.04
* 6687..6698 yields 0.03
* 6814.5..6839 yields -0.07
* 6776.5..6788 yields 0.03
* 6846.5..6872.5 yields -0.01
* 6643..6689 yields 0.10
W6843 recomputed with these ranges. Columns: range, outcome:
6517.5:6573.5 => 20.4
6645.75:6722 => 19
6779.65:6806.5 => 19.6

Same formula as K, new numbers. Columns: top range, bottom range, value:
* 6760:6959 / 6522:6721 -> 1.09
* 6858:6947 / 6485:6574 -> 1.09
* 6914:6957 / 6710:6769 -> 1.03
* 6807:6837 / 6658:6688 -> 1.16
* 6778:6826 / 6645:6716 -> 1.10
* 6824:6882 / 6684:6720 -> 1.08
